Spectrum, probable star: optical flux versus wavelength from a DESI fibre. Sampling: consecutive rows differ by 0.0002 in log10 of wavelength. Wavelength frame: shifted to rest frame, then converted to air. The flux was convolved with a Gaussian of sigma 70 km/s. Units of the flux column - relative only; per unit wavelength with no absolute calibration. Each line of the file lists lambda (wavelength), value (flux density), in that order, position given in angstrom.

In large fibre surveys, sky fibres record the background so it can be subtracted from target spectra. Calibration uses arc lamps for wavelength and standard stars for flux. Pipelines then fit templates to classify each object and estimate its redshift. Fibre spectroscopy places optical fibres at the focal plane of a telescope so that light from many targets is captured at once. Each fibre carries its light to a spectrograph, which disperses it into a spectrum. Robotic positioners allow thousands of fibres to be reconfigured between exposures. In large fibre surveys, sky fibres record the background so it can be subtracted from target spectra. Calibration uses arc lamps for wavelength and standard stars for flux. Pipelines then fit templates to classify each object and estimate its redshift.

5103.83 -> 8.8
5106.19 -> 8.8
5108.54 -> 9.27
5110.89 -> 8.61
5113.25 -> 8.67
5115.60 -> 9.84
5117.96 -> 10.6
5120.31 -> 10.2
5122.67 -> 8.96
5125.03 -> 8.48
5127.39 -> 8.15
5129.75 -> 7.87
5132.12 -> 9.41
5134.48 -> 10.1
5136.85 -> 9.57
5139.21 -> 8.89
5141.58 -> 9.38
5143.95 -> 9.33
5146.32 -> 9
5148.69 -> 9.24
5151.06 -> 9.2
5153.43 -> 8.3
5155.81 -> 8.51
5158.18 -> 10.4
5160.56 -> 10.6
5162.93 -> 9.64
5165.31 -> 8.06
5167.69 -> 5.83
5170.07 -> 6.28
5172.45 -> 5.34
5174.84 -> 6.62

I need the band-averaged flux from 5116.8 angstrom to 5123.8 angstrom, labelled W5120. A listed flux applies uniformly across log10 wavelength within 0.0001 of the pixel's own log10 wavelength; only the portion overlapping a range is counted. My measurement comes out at 9.93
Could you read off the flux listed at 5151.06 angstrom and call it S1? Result 9.2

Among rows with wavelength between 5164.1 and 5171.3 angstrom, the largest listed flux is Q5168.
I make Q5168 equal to 8.06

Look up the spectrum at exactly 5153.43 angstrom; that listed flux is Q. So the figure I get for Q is 8.3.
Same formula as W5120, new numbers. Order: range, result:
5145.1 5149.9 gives 9.12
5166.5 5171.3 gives 6.05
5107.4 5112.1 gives 8.93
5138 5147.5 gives 9.15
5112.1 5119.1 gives 9.7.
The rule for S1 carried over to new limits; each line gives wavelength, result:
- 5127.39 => 8.15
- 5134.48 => 10.1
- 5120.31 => 10.2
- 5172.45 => 5.34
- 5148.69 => 9.24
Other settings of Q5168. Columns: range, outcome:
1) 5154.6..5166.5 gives 10.6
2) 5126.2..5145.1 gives 10.1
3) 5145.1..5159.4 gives 10.4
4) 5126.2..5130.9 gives 8.15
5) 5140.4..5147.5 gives 9.38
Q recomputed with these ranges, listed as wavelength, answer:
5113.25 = 8.67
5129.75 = 7.87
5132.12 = 9.41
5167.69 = 5.83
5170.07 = 6.28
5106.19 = 8.8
